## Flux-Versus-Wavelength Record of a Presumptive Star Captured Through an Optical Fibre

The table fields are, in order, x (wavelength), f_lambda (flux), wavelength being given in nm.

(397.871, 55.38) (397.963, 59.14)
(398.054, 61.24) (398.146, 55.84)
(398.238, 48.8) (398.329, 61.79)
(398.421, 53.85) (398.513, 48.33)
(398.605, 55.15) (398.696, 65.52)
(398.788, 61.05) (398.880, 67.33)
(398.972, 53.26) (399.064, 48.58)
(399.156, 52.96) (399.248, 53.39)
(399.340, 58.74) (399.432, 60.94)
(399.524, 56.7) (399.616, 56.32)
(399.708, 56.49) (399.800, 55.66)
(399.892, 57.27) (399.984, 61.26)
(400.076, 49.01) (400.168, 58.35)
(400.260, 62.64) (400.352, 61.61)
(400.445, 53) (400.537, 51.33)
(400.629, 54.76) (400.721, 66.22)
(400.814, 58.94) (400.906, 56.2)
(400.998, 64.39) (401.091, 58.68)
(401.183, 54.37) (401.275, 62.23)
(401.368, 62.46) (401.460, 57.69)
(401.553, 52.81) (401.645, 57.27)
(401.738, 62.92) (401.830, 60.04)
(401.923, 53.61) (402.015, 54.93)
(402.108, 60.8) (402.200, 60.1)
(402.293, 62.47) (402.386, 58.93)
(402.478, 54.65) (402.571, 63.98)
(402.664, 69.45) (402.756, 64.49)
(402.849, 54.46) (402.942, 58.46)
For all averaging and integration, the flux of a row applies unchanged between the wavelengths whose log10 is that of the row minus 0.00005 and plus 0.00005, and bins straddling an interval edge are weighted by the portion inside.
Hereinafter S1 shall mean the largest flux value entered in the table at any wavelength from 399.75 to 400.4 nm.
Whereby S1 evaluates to 62.64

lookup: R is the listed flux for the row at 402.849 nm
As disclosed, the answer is 54.46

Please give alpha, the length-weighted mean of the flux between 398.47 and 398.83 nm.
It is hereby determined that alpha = 57.6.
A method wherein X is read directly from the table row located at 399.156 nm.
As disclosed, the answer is 52.96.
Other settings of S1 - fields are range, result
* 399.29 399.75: 60.94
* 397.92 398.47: 61.79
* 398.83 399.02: 67.33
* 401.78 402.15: 60.8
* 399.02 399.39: 58.74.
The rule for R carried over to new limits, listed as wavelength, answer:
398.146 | 55.84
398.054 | 61.24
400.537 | 51.33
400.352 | 61.61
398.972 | 53.26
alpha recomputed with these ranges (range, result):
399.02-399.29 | 51.6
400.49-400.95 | 57.5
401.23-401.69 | 58.5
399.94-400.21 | 56.2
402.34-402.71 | 61.8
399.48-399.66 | 56.5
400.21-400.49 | 59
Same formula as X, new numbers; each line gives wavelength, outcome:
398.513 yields 48.33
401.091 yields 58.68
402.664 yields 69.45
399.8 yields 55.66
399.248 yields 53.39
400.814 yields 58.94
